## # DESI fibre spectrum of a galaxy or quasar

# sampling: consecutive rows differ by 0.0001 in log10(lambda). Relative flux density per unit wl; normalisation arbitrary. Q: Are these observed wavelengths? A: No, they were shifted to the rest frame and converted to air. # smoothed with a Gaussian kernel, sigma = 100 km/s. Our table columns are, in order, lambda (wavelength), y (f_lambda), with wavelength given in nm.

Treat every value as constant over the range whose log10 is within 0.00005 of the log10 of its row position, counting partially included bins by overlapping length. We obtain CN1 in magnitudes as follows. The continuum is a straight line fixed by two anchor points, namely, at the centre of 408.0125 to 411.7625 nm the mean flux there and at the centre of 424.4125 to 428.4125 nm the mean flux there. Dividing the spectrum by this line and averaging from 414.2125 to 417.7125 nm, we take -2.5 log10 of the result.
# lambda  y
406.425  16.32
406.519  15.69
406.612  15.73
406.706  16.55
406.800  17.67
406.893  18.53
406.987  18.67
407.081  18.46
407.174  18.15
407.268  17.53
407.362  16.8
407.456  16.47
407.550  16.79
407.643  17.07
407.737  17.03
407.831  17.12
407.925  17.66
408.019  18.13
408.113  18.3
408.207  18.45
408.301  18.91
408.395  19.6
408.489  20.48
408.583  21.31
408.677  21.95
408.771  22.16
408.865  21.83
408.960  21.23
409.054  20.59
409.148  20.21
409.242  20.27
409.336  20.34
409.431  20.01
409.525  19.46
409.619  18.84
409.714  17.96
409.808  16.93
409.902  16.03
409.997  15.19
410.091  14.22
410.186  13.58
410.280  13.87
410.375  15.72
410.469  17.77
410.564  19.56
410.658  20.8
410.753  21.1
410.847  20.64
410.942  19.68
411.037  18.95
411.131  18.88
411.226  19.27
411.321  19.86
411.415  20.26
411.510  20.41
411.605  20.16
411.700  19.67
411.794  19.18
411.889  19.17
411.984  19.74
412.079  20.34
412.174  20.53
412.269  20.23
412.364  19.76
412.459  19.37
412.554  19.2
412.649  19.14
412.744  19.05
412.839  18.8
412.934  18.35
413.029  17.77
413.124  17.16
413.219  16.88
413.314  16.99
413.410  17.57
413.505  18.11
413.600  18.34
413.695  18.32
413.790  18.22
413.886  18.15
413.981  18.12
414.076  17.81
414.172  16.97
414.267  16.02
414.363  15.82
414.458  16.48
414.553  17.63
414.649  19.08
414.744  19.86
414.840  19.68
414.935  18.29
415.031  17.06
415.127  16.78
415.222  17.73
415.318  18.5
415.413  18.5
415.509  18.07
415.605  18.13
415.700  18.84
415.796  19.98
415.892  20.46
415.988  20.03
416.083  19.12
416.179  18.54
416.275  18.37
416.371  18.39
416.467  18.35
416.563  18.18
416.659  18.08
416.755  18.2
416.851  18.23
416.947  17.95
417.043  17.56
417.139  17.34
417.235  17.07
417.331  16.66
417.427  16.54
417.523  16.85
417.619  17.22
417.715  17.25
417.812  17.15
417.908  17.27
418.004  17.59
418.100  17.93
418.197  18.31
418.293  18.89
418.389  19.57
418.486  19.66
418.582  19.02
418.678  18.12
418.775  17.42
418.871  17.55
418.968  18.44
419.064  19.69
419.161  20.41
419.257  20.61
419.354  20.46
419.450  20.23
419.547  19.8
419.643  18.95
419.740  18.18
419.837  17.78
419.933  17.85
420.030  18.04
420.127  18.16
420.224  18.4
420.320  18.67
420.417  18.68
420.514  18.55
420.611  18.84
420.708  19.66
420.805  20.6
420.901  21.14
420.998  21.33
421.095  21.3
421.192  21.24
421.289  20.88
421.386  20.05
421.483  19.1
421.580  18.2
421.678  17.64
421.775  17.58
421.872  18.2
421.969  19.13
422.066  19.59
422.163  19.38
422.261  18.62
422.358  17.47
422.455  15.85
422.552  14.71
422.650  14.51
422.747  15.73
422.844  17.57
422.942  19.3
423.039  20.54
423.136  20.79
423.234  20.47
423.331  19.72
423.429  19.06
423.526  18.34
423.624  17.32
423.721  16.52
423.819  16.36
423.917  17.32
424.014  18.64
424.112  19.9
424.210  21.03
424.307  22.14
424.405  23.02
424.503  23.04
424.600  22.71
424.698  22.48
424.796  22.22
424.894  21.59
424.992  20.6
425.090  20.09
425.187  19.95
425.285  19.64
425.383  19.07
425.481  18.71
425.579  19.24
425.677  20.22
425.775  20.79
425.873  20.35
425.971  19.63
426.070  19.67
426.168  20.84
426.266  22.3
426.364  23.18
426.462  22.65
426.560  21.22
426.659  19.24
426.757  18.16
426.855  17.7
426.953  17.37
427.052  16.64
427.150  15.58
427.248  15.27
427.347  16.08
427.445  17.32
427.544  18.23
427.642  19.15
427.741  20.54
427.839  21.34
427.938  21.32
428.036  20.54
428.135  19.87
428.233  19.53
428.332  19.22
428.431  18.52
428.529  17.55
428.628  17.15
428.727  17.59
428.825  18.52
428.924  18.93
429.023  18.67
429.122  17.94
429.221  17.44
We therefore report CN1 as 0.08 mag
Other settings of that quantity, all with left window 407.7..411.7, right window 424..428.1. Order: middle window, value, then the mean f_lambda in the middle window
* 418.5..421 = 0.03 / 19.1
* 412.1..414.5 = 0.06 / 18.2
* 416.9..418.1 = 0.13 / 17.2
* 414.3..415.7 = 0.08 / 18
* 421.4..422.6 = 0.10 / 18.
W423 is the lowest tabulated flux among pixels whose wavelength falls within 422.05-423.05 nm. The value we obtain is 14.51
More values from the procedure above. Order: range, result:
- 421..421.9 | 17.58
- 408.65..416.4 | 13.58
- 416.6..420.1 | 16.54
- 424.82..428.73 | 15.27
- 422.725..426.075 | 15.73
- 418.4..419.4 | 17.42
